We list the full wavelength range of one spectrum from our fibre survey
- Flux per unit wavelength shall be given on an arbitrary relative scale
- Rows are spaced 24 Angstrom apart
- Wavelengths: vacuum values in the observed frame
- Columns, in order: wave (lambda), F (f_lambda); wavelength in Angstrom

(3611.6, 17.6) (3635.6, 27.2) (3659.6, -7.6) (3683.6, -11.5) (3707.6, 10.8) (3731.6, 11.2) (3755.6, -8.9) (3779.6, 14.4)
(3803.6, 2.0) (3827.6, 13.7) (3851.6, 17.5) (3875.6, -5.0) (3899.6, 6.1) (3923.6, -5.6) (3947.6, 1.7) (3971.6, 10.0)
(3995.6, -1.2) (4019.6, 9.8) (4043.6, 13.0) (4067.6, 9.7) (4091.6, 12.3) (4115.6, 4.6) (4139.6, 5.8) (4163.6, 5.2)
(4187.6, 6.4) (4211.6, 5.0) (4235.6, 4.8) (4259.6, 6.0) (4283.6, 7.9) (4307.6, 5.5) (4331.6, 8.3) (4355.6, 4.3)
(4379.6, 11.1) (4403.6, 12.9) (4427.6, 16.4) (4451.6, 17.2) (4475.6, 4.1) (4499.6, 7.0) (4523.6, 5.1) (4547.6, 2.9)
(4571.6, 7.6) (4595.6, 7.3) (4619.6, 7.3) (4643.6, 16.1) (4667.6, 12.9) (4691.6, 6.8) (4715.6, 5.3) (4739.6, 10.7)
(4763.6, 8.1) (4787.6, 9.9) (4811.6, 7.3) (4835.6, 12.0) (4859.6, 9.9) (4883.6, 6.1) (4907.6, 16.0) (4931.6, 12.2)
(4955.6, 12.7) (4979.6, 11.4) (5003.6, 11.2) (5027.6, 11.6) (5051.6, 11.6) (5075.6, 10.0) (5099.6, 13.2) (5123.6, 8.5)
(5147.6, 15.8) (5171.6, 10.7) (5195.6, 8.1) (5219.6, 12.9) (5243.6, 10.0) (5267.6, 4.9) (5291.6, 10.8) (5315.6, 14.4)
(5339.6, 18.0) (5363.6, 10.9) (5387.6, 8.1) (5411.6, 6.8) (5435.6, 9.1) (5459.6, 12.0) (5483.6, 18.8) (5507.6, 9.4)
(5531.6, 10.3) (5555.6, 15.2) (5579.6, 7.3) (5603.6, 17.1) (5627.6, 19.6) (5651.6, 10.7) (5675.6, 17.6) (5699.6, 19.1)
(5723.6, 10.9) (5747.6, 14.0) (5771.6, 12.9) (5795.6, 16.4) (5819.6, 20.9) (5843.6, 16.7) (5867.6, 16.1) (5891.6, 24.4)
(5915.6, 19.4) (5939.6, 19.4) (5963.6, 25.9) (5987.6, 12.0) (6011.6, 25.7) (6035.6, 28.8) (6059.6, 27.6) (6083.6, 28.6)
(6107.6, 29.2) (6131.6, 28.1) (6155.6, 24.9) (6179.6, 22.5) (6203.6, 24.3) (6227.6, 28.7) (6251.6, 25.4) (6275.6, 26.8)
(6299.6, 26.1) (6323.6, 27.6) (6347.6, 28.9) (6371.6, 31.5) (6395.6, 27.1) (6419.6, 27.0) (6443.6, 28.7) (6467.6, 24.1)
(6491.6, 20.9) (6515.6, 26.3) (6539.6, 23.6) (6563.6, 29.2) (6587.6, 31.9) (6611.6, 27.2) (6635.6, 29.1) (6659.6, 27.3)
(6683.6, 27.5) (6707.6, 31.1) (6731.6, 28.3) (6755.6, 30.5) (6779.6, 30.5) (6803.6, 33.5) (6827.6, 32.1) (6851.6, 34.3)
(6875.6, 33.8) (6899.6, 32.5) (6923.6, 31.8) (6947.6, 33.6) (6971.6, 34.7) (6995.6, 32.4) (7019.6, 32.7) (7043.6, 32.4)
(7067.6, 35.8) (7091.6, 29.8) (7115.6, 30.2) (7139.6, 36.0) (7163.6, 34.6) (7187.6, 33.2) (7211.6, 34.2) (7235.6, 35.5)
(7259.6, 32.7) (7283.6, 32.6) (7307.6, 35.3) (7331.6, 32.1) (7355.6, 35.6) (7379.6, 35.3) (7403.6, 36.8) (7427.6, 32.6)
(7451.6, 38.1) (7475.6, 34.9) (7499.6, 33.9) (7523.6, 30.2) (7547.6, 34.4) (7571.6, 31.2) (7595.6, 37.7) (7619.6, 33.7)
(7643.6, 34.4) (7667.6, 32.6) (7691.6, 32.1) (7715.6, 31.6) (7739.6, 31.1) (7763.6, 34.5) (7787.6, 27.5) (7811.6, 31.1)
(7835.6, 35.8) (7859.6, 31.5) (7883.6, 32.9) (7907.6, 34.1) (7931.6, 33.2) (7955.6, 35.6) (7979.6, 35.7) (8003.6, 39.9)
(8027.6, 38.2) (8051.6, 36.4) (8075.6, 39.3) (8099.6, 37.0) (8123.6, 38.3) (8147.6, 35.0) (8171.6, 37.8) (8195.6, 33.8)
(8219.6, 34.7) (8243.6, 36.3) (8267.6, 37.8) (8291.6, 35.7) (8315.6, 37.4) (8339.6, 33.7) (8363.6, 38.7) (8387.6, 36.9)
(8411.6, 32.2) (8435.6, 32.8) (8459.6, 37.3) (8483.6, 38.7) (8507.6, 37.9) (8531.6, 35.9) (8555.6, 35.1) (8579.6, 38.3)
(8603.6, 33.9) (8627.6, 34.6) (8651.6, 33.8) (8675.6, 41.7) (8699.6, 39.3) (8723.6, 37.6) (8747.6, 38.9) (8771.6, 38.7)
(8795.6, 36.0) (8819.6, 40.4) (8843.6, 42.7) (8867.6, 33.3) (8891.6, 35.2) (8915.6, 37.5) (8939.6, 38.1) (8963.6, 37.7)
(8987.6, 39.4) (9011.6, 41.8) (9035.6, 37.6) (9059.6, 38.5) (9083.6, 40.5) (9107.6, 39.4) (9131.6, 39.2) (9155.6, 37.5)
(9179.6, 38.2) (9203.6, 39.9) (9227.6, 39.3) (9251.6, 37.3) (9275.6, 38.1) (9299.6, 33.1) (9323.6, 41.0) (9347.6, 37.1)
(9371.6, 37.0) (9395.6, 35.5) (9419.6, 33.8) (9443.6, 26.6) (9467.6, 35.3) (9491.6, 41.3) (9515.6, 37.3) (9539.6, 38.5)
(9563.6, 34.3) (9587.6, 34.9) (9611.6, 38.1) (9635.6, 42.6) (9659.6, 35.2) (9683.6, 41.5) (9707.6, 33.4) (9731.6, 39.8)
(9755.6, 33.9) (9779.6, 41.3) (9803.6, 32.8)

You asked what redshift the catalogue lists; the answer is 0.51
